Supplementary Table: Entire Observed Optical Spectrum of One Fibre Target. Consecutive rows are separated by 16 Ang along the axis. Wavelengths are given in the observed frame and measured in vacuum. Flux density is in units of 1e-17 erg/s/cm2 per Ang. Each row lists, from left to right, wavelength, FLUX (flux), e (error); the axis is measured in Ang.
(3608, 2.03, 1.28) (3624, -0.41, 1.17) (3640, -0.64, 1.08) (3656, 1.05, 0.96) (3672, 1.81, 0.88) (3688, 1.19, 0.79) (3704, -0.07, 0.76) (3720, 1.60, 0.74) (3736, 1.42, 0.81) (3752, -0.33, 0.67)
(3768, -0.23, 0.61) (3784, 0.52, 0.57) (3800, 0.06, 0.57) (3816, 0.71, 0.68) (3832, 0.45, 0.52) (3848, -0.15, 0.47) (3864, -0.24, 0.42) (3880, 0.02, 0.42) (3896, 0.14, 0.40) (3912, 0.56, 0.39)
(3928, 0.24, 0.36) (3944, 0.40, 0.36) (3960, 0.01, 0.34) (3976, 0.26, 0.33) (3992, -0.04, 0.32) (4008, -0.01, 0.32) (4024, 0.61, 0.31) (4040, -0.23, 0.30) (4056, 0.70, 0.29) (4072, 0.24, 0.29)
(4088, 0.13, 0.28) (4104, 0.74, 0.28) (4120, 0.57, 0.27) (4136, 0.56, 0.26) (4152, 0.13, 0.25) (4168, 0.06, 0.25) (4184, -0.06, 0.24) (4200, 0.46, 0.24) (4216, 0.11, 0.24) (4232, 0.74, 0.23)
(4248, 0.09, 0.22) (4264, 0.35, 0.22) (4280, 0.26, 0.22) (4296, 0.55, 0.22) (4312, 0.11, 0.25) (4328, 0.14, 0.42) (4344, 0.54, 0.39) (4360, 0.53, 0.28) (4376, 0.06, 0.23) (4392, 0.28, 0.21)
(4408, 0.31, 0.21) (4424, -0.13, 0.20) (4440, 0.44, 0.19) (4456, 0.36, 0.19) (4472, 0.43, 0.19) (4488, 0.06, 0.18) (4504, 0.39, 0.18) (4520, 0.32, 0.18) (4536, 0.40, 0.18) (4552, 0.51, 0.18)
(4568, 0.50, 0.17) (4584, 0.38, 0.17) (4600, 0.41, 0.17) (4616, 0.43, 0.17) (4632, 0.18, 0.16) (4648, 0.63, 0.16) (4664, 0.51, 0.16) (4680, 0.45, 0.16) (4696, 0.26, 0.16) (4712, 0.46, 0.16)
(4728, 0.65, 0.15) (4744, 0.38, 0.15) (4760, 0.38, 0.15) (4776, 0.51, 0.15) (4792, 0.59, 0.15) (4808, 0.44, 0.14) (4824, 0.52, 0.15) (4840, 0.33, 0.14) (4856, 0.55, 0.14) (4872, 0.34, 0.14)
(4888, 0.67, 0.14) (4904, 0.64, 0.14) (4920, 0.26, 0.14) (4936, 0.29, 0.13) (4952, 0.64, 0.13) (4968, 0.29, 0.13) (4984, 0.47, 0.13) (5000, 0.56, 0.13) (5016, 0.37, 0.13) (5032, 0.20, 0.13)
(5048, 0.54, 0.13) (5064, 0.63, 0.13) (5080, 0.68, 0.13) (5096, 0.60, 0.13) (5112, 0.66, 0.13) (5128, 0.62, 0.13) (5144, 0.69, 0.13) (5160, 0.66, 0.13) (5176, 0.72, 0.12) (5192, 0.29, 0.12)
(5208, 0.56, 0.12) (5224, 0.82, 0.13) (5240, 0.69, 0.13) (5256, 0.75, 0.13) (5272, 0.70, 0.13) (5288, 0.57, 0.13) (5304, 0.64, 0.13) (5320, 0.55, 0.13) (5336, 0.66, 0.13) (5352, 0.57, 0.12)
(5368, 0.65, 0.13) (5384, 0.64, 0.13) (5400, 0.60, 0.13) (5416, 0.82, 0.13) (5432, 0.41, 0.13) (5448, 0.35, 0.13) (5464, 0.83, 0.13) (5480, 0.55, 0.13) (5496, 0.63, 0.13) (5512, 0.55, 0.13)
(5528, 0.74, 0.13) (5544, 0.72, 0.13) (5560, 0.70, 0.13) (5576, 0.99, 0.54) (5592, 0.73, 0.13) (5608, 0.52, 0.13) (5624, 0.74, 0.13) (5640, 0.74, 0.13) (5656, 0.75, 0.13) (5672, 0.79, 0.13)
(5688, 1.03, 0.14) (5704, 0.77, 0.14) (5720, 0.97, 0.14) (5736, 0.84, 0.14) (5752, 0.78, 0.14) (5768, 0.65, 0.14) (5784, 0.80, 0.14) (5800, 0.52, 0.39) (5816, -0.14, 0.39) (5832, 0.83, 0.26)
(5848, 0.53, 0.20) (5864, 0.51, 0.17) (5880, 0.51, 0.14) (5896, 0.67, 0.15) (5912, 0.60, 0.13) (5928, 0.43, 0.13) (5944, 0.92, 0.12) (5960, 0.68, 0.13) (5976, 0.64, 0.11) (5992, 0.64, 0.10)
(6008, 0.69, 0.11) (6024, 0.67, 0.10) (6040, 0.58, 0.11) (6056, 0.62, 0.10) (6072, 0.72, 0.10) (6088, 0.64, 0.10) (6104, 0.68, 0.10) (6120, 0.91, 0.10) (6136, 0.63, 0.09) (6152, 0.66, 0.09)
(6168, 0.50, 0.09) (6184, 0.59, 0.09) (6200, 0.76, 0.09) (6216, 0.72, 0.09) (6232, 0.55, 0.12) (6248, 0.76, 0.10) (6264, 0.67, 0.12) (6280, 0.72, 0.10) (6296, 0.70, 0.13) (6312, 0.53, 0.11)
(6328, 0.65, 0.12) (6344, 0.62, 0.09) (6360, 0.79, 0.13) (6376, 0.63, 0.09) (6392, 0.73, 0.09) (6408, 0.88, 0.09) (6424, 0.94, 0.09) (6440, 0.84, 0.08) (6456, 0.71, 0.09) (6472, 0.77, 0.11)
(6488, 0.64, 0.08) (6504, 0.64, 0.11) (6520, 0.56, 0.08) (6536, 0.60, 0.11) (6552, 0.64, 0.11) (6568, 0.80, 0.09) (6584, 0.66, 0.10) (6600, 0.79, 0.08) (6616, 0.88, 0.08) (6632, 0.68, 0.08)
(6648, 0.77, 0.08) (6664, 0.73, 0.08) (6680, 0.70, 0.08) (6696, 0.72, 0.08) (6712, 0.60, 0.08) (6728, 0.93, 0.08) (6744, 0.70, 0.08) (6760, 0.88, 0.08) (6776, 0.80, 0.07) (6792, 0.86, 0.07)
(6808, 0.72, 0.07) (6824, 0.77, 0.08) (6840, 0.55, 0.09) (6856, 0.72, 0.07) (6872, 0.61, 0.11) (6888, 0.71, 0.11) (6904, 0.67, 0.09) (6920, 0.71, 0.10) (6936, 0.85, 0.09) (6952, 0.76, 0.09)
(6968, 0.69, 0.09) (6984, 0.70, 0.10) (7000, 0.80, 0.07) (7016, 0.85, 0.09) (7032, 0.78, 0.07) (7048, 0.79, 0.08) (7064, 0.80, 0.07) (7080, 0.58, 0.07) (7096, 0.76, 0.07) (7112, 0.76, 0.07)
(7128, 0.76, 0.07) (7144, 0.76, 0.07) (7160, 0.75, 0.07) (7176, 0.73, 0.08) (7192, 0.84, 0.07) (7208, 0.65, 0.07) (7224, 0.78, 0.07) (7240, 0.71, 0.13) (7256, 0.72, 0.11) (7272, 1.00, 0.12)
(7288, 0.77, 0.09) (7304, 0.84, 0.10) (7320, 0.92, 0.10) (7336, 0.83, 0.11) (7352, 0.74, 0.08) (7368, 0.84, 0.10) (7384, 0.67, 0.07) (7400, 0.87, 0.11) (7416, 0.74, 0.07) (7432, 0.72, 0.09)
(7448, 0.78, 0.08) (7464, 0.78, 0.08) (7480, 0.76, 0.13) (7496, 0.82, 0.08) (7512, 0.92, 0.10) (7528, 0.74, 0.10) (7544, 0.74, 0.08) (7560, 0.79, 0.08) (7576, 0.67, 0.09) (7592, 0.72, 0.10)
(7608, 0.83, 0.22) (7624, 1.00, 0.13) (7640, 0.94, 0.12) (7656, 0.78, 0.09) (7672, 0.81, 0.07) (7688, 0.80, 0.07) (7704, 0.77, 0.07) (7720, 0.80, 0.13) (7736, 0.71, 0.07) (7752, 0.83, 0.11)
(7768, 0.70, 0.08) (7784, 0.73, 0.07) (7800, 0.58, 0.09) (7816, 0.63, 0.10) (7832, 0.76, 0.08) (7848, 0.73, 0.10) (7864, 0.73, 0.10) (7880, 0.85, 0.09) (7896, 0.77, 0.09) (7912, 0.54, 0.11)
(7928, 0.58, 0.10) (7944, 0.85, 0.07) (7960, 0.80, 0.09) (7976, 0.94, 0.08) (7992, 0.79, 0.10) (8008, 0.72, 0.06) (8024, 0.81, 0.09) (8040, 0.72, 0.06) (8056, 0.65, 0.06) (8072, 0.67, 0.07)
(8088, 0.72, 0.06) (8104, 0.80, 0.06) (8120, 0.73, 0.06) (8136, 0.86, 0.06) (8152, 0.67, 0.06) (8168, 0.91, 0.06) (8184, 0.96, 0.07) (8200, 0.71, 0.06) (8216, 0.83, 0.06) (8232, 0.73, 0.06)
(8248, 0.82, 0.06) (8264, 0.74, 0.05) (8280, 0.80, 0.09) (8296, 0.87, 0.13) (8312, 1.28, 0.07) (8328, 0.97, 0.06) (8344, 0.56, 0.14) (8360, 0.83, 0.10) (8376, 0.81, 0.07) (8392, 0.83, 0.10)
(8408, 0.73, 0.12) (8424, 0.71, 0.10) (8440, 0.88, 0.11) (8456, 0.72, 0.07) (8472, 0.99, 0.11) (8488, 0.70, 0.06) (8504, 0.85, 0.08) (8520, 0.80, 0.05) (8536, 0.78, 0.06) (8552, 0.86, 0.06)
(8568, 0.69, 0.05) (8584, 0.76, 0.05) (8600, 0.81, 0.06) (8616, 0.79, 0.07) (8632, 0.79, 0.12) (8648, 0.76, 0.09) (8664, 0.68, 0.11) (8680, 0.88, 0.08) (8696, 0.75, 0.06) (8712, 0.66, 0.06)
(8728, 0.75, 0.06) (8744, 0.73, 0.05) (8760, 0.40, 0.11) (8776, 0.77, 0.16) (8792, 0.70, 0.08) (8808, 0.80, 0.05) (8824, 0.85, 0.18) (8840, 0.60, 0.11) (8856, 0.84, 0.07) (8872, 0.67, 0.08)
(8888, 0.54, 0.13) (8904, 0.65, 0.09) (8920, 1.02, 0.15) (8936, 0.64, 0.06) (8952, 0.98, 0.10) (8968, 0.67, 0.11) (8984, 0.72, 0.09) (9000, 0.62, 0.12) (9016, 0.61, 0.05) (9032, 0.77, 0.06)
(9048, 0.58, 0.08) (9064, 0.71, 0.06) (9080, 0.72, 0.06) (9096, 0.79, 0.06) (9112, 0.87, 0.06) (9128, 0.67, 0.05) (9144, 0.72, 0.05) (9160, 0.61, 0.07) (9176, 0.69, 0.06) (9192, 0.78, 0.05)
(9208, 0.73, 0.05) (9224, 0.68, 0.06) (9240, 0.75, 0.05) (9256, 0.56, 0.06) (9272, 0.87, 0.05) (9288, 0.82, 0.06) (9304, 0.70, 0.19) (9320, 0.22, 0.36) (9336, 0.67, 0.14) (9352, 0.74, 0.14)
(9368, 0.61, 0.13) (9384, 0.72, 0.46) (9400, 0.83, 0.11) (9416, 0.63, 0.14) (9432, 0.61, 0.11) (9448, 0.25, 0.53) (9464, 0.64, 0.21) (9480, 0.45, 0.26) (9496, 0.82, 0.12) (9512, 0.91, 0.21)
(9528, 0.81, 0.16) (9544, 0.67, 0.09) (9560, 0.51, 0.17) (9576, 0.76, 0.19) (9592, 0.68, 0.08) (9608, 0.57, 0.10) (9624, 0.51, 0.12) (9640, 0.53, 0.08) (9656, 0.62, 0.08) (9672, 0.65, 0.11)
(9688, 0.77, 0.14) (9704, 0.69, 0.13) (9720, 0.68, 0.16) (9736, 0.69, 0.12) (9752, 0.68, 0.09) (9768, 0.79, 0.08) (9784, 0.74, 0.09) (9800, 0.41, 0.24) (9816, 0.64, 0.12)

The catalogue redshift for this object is 0.266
